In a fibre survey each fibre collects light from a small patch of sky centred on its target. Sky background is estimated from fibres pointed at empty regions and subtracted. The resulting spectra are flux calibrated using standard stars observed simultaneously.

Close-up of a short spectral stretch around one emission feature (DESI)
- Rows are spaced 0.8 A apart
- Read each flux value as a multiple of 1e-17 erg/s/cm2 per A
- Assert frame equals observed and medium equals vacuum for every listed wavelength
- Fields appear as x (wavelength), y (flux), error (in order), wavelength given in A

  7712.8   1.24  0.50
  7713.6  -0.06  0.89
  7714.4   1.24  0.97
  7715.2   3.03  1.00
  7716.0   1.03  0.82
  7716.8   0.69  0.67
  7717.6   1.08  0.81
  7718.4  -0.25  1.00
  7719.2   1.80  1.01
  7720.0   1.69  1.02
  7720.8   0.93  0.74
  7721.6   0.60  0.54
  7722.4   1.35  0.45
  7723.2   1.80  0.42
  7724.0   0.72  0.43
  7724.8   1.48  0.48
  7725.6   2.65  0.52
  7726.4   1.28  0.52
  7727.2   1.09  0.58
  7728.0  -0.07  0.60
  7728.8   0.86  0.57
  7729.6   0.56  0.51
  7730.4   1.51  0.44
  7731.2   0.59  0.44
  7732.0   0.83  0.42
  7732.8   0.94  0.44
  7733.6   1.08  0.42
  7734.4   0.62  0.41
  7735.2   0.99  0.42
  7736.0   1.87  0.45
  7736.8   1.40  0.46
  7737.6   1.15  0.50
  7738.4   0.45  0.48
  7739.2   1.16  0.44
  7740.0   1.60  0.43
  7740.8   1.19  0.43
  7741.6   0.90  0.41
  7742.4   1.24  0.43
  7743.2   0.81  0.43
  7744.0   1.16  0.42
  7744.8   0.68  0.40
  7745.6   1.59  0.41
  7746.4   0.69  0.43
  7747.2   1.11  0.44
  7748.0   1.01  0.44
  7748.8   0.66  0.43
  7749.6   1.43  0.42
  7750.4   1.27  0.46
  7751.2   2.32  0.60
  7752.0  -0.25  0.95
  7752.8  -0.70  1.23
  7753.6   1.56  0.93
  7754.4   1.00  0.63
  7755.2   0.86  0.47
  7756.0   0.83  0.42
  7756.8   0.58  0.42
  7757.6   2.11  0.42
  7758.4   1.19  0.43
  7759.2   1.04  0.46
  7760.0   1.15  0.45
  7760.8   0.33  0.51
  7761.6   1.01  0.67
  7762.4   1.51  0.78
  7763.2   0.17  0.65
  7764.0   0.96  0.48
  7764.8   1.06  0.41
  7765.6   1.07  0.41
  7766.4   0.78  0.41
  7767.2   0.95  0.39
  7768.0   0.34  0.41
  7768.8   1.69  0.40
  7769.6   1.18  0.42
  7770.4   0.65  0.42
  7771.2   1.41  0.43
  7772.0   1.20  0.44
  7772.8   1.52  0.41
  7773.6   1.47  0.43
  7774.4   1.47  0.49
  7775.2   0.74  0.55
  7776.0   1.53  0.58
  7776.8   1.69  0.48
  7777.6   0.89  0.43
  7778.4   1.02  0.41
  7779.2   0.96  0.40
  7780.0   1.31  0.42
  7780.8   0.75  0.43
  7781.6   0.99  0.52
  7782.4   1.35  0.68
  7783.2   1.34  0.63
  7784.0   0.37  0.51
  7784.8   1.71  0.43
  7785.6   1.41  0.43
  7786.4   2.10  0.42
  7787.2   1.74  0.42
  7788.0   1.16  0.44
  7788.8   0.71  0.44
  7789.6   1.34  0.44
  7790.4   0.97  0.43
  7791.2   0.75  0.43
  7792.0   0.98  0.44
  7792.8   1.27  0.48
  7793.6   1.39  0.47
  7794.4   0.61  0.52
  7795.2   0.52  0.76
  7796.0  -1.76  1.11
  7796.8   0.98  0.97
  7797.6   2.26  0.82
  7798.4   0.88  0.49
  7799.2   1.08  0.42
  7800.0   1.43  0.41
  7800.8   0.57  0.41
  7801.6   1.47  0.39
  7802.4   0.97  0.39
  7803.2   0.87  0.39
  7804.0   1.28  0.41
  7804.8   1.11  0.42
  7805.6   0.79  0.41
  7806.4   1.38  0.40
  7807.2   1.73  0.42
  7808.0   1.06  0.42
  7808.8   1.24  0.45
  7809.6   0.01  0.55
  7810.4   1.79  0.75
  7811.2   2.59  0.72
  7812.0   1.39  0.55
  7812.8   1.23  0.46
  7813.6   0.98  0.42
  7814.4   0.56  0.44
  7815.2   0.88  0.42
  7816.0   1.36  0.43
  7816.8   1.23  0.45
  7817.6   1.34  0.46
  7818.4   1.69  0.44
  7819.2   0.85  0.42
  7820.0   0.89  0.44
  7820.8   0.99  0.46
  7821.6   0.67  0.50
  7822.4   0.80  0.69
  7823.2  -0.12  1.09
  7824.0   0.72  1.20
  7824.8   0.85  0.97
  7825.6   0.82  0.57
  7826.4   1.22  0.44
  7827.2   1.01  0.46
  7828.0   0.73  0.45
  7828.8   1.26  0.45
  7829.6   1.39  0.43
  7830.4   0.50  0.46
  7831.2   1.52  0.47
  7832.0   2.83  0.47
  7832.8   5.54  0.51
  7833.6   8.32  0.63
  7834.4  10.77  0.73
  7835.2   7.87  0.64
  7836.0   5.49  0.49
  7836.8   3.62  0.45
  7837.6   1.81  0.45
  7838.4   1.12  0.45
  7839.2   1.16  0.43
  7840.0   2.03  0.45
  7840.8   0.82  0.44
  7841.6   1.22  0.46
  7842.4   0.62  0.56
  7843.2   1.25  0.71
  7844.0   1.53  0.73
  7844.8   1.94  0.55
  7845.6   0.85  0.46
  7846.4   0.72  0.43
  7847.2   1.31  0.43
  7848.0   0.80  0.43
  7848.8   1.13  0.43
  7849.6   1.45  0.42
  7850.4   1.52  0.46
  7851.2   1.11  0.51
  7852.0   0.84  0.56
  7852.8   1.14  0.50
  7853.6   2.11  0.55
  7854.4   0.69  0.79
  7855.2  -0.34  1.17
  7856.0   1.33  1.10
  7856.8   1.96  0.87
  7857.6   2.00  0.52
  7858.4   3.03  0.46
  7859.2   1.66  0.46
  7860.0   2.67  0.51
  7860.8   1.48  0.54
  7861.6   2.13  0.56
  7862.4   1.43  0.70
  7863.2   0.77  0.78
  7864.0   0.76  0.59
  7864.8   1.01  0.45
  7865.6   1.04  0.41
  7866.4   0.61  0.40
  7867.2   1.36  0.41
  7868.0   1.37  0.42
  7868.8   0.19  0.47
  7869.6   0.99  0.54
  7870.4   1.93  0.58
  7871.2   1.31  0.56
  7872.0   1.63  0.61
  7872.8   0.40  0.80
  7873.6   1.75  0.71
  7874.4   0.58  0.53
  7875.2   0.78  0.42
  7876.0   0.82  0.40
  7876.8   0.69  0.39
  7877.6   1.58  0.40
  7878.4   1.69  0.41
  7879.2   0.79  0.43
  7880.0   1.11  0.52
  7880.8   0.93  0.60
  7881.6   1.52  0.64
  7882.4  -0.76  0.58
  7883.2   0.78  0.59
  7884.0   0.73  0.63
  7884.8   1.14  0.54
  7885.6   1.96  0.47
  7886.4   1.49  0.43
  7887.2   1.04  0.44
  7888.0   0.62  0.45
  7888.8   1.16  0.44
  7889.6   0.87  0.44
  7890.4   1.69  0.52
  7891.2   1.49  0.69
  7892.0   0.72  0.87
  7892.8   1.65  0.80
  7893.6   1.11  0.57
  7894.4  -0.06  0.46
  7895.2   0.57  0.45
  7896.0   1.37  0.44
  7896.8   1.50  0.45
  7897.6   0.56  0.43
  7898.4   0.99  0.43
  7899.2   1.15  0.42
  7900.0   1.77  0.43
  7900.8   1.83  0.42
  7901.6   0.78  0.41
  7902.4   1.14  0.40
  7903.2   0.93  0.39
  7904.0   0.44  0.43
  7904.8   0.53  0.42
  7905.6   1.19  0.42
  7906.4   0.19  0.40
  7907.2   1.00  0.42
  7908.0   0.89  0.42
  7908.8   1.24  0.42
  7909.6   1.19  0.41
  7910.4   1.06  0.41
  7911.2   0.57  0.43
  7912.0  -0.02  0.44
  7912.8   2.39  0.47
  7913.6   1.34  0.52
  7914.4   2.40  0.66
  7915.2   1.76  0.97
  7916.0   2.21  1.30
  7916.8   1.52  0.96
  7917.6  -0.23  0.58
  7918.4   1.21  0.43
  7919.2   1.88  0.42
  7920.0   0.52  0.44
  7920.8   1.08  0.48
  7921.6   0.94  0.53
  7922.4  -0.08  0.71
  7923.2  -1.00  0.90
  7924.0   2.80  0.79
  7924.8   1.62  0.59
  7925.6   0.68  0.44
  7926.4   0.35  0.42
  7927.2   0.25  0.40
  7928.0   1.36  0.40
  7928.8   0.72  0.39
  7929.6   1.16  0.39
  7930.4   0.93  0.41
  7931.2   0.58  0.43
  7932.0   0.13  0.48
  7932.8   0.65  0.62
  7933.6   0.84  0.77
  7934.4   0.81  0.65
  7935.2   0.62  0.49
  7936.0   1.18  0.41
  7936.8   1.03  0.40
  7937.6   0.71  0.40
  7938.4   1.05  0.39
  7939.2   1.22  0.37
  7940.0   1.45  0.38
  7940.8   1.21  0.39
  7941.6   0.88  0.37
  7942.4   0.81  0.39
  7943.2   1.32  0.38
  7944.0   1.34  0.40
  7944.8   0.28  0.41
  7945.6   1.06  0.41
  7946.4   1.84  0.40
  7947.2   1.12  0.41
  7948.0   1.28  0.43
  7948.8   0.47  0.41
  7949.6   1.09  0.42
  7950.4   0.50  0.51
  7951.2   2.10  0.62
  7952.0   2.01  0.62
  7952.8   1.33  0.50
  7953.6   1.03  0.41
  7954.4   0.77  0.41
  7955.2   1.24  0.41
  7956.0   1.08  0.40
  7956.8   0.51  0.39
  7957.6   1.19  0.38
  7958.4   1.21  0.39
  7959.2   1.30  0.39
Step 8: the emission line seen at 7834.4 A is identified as H-alpha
